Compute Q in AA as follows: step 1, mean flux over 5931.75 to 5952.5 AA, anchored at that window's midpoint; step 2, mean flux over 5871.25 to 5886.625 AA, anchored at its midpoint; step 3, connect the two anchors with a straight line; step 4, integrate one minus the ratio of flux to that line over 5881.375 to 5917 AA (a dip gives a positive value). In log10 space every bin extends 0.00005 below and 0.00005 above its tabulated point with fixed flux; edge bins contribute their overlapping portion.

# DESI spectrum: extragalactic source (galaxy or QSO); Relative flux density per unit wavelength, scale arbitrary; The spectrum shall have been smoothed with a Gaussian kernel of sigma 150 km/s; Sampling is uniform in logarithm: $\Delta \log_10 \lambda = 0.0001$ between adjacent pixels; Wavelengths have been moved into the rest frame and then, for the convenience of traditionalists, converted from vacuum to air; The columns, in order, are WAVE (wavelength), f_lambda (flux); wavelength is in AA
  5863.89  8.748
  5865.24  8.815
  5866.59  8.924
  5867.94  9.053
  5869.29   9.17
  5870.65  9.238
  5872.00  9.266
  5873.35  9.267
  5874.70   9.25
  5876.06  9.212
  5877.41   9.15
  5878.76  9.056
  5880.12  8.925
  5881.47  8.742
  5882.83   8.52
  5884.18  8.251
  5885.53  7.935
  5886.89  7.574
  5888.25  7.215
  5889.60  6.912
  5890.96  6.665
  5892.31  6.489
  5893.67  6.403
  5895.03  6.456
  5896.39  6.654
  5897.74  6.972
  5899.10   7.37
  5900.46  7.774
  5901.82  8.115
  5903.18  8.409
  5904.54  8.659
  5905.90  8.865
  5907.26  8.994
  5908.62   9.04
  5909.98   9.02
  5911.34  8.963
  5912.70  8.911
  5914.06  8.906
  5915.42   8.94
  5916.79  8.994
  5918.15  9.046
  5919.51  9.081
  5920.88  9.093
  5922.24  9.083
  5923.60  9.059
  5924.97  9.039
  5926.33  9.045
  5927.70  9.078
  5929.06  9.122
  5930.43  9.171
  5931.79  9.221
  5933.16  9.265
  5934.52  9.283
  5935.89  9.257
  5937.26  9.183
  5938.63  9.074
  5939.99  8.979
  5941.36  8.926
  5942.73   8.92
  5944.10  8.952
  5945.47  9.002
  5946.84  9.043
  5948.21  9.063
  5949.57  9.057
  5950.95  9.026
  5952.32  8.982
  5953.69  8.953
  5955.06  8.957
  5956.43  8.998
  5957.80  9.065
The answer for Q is 3.8 AA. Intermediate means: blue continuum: 8.84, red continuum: 9.07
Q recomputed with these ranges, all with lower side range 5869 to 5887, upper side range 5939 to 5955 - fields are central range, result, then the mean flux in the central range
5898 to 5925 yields 0.57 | 8.73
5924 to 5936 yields -0.27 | 9.16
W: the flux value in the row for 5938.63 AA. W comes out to 9.074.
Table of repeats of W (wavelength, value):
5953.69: 8.953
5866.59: 8.924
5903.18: 8.409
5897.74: 6.972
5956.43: 8.998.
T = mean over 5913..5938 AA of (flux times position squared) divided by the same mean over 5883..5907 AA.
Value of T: 1.22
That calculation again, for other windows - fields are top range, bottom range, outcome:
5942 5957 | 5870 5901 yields 1.15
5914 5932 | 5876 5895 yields 1.17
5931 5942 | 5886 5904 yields 1.29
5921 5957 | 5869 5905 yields 1.15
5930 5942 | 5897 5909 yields 1.13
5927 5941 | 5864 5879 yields 1.03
